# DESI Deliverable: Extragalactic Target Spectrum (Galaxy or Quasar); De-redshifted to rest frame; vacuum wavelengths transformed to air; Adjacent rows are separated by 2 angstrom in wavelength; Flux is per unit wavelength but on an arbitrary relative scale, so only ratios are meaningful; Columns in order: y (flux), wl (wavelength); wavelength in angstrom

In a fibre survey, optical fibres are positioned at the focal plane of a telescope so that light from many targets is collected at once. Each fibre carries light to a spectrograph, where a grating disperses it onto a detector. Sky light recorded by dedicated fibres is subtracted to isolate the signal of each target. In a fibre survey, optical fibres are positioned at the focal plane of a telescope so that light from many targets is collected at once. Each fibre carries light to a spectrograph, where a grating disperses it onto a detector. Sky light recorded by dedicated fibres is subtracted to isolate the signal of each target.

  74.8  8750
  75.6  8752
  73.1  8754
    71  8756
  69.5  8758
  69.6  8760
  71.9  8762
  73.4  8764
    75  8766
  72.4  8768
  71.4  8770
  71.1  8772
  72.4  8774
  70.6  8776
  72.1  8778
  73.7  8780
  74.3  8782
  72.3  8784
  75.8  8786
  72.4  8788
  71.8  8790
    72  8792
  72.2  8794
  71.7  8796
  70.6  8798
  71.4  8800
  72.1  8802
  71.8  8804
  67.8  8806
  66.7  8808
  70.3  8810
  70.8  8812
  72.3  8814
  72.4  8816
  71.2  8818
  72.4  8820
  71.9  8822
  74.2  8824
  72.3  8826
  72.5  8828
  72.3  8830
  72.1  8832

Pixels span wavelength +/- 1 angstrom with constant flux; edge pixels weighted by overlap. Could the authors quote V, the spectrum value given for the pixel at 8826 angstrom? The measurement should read 72.3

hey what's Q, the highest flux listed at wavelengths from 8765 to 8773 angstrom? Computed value 75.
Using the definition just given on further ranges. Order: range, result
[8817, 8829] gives 74.2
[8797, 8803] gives 72.1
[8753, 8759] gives 73.1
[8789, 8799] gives 72.2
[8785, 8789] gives 75.8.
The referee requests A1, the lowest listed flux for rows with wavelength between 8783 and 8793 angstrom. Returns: 71.8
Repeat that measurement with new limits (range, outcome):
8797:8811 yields 66.7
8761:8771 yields 71.4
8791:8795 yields 72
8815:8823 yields 71.2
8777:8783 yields 72.1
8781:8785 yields 72.3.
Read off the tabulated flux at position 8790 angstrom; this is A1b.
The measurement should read 71.8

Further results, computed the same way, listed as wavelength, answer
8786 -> 75.8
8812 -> 70.8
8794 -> 72.2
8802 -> 72.1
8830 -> 72.3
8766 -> 75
